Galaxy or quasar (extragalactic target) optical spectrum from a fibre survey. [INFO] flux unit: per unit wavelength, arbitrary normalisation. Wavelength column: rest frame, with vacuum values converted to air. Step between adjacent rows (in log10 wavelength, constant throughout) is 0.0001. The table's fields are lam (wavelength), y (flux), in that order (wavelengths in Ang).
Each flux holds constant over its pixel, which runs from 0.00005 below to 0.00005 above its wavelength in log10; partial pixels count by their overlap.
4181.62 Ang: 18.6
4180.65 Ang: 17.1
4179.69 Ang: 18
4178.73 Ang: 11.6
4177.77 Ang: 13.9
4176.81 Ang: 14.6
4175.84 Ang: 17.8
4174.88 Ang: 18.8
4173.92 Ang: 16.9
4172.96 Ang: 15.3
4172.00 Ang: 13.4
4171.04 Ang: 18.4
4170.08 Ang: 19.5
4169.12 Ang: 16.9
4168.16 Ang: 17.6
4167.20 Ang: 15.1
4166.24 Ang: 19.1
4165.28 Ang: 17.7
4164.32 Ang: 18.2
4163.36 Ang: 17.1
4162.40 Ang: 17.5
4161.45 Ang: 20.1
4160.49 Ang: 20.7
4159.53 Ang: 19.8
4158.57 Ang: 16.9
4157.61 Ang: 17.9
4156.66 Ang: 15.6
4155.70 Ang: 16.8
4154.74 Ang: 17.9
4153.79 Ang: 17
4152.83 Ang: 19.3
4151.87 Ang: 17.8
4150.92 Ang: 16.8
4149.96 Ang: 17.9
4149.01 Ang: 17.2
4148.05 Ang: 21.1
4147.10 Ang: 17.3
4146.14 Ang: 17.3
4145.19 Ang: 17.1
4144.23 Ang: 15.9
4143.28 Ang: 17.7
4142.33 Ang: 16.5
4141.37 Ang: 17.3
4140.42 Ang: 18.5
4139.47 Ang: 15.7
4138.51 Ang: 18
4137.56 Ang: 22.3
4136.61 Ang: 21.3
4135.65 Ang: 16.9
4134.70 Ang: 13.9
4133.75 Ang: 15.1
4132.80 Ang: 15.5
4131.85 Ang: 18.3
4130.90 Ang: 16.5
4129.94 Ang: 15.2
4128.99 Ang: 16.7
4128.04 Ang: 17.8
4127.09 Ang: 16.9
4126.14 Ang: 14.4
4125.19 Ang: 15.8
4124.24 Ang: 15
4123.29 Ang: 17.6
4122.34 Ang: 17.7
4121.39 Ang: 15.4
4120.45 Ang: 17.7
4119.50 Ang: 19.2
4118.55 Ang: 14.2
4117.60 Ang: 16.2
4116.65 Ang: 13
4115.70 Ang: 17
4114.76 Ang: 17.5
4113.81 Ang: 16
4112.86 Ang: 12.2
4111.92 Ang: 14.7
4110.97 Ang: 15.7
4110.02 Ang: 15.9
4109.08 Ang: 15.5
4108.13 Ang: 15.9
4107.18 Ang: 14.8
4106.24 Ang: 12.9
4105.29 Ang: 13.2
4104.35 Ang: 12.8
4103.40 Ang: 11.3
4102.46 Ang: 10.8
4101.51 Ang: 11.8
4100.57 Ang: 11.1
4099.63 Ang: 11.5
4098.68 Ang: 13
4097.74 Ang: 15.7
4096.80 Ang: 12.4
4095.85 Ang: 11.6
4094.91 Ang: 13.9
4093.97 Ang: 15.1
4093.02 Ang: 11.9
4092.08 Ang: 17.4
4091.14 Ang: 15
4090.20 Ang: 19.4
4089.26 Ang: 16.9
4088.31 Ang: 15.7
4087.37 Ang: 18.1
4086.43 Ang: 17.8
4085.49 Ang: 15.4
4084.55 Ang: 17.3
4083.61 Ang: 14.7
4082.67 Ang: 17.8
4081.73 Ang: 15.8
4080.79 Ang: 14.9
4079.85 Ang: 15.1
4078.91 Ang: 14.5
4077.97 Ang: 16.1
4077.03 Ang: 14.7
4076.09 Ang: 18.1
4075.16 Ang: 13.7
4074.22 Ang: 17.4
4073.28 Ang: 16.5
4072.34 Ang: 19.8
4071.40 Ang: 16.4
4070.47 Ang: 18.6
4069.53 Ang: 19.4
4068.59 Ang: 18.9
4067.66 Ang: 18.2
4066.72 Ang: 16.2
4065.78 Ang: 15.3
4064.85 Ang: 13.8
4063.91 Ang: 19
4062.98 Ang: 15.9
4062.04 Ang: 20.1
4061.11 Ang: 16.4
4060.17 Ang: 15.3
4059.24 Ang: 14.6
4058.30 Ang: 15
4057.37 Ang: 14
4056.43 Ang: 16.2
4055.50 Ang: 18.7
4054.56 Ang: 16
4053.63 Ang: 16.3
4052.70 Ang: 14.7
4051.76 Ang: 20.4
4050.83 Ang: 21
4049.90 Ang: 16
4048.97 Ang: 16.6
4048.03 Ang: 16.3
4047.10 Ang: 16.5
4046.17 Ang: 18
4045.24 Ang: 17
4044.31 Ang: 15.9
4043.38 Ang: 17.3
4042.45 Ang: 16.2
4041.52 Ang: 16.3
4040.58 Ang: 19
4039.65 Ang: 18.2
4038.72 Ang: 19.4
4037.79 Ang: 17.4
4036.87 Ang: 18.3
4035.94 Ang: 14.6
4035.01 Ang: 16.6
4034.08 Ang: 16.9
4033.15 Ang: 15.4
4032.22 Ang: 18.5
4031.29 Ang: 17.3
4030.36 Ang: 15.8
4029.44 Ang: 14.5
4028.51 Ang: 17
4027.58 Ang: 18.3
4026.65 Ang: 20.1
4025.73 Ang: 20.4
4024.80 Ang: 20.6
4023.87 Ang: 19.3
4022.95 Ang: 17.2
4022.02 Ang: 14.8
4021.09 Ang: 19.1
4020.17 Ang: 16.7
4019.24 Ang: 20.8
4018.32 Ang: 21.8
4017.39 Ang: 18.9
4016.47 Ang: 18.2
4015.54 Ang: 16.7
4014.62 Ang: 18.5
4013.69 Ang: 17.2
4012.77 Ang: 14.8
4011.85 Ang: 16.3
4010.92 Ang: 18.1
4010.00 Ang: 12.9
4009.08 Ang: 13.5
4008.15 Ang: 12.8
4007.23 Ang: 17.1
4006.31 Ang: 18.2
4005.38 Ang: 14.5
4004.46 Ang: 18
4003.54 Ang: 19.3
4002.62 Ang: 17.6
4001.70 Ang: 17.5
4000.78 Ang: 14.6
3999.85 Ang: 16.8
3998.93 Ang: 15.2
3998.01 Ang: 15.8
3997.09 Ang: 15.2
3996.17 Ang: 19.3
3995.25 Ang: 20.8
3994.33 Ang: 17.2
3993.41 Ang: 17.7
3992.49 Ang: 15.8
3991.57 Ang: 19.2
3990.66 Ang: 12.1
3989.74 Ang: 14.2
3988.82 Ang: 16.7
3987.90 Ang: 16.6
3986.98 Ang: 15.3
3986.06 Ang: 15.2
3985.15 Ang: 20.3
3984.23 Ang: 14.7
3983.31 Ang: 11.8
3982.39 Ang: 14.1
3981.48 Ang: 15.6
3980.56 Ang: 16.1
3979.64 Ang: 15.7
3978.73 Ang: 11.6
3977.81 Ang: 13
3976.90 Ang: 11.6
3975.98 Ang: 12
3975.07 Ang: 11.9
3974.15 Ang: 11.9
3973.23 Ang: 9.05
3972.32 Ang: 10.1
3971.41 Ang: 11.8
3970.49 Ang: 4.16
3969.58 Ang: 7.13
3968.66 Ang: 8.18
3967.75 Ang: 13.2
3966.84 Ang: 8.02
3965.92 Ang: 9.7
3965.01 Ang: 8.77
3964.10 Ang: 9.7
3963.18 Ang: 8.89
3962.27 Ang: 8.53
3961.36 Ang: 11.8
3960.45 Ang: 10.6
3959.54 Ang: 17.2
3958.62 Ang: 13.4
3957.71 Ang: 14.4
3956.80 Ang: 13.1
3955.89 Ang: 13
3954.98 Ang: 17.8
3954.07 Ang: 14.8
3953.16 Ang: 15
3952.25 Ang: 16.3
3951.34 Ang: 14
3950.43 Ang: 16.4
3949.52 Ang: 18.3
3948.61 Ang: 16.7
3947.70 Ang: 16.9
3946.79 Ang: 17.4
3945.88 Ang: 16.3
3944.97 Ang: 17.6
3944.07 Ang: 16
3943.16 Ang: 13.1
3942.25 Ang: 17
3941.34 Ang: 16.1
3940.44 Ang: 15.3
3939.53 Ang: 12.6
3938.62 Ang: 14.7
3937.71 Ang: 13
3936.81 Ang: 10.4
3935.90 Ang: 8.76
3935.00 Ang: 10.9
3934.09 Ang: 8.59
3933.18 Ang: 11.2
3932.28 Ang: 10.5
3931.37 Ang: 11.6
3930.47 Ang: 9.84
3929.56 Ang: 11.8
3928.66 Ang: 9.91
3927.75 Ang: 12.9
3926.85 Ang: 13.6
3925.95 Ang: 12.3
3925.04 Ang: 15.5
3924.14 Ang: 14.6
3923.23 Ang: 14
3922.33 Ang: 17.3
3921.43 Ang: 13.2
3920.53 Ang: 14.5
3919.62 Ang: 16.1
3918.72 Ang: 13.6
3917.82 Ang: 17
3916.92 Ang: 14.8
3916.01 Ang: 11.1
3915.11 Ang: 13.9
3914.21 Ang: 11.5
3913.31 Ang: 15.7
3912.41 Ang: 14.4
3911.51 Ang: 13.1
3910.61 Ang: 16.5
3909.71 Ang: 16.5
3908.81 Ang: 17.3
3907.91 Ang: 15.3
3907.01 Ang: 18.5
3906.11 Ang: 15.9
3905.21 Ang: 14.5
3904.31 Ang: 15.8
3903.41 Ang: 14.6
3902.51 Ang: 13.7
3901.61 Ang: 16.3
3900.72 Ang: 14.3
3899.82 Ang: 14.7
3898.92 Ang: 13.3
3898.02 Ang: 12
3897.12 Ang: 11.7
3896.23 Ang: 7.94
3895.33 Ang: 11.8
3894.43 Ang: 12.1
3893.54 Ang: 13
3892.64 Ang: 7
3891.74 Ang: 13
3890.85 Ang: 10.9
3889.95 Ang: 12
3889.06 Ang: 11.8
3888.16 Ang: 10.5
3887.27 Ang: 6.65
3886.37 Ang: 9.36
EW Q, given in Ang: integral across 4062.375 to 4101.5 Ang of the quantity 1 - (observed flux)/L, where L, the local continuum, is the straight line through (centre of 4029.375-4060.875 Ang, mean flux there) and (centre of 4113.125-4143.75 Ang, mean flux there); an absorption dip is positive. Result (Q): 2.2 Ang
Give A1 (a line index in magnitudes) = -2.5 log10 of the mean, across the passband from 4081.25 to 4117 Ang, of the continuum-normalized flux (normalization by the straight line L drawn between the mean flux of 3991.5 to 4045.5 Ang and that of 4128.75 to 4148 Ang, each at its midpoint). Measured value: 0.173 mag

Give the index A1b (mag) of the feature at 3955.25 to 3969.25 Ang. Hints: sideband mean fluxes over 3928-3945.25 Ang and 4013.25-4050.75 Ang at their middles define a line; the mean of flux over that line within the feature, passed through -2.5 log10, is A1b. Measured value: 0.22 mag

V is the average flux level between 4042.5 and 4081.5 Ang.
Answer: 16.7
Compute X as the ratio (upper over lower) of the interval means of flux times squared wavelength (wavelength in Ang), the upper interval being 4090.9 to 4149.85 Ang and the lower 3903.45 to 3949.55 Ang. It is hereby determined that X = 1.2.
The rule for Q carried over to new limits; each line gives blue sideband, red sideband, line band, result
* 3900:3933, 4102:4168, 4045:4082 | -2.0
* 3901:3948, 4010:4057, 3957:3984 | 7.1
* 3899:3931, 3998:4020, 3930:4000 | 9.3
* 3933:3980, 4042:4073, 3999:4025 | -3.6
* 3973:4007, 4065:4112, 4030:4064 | -3.4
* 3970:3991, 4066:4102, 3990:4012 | -4.3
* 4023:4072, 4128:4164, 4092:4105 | 3.5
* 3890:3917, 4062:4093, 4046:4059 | -0.4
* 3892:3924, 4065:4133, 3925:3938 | 2.8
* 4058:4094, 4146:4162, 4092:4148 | 6.0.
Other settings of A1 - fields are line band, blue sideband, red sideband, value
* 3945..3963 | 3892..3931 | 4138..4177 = -0.03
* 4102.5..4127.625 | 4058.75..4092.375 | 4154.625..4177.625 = 0.12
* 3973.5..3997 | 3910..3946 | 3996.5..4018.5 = 0.04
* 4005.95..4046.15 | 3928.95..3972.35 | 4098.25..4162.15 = -0.21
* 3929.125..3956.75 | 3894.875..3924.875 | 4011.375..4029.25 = 0.11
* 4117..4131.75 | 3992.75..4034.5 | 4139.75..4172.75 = 0.07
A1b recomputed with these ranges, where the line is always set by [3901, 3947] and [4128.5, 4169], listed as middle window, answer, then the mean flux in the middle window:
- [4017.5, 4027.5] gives -0.22 mag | 19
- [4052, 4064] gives -0.01 mag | 16.3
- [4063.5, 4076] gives -0.06 mag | 17.2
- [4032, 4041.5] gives -0.10 mag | 17.3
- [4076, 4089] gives 0.03 mag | 16.1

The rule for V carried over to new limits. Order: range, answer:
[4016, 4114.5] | 16.3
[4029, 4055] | 17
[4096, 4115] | 13.7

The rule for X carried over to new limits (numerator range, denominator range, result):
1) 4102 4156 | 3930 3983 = 1.40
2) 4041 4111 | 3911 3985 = 1.29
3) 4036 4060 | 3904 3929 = 1.24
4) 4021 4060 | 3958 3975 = 1.75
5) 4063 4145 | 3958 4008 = 1.21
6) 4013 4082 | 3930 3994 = 1.35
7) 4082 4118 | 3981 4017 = 0.95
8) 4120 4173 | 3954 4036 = 1.24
